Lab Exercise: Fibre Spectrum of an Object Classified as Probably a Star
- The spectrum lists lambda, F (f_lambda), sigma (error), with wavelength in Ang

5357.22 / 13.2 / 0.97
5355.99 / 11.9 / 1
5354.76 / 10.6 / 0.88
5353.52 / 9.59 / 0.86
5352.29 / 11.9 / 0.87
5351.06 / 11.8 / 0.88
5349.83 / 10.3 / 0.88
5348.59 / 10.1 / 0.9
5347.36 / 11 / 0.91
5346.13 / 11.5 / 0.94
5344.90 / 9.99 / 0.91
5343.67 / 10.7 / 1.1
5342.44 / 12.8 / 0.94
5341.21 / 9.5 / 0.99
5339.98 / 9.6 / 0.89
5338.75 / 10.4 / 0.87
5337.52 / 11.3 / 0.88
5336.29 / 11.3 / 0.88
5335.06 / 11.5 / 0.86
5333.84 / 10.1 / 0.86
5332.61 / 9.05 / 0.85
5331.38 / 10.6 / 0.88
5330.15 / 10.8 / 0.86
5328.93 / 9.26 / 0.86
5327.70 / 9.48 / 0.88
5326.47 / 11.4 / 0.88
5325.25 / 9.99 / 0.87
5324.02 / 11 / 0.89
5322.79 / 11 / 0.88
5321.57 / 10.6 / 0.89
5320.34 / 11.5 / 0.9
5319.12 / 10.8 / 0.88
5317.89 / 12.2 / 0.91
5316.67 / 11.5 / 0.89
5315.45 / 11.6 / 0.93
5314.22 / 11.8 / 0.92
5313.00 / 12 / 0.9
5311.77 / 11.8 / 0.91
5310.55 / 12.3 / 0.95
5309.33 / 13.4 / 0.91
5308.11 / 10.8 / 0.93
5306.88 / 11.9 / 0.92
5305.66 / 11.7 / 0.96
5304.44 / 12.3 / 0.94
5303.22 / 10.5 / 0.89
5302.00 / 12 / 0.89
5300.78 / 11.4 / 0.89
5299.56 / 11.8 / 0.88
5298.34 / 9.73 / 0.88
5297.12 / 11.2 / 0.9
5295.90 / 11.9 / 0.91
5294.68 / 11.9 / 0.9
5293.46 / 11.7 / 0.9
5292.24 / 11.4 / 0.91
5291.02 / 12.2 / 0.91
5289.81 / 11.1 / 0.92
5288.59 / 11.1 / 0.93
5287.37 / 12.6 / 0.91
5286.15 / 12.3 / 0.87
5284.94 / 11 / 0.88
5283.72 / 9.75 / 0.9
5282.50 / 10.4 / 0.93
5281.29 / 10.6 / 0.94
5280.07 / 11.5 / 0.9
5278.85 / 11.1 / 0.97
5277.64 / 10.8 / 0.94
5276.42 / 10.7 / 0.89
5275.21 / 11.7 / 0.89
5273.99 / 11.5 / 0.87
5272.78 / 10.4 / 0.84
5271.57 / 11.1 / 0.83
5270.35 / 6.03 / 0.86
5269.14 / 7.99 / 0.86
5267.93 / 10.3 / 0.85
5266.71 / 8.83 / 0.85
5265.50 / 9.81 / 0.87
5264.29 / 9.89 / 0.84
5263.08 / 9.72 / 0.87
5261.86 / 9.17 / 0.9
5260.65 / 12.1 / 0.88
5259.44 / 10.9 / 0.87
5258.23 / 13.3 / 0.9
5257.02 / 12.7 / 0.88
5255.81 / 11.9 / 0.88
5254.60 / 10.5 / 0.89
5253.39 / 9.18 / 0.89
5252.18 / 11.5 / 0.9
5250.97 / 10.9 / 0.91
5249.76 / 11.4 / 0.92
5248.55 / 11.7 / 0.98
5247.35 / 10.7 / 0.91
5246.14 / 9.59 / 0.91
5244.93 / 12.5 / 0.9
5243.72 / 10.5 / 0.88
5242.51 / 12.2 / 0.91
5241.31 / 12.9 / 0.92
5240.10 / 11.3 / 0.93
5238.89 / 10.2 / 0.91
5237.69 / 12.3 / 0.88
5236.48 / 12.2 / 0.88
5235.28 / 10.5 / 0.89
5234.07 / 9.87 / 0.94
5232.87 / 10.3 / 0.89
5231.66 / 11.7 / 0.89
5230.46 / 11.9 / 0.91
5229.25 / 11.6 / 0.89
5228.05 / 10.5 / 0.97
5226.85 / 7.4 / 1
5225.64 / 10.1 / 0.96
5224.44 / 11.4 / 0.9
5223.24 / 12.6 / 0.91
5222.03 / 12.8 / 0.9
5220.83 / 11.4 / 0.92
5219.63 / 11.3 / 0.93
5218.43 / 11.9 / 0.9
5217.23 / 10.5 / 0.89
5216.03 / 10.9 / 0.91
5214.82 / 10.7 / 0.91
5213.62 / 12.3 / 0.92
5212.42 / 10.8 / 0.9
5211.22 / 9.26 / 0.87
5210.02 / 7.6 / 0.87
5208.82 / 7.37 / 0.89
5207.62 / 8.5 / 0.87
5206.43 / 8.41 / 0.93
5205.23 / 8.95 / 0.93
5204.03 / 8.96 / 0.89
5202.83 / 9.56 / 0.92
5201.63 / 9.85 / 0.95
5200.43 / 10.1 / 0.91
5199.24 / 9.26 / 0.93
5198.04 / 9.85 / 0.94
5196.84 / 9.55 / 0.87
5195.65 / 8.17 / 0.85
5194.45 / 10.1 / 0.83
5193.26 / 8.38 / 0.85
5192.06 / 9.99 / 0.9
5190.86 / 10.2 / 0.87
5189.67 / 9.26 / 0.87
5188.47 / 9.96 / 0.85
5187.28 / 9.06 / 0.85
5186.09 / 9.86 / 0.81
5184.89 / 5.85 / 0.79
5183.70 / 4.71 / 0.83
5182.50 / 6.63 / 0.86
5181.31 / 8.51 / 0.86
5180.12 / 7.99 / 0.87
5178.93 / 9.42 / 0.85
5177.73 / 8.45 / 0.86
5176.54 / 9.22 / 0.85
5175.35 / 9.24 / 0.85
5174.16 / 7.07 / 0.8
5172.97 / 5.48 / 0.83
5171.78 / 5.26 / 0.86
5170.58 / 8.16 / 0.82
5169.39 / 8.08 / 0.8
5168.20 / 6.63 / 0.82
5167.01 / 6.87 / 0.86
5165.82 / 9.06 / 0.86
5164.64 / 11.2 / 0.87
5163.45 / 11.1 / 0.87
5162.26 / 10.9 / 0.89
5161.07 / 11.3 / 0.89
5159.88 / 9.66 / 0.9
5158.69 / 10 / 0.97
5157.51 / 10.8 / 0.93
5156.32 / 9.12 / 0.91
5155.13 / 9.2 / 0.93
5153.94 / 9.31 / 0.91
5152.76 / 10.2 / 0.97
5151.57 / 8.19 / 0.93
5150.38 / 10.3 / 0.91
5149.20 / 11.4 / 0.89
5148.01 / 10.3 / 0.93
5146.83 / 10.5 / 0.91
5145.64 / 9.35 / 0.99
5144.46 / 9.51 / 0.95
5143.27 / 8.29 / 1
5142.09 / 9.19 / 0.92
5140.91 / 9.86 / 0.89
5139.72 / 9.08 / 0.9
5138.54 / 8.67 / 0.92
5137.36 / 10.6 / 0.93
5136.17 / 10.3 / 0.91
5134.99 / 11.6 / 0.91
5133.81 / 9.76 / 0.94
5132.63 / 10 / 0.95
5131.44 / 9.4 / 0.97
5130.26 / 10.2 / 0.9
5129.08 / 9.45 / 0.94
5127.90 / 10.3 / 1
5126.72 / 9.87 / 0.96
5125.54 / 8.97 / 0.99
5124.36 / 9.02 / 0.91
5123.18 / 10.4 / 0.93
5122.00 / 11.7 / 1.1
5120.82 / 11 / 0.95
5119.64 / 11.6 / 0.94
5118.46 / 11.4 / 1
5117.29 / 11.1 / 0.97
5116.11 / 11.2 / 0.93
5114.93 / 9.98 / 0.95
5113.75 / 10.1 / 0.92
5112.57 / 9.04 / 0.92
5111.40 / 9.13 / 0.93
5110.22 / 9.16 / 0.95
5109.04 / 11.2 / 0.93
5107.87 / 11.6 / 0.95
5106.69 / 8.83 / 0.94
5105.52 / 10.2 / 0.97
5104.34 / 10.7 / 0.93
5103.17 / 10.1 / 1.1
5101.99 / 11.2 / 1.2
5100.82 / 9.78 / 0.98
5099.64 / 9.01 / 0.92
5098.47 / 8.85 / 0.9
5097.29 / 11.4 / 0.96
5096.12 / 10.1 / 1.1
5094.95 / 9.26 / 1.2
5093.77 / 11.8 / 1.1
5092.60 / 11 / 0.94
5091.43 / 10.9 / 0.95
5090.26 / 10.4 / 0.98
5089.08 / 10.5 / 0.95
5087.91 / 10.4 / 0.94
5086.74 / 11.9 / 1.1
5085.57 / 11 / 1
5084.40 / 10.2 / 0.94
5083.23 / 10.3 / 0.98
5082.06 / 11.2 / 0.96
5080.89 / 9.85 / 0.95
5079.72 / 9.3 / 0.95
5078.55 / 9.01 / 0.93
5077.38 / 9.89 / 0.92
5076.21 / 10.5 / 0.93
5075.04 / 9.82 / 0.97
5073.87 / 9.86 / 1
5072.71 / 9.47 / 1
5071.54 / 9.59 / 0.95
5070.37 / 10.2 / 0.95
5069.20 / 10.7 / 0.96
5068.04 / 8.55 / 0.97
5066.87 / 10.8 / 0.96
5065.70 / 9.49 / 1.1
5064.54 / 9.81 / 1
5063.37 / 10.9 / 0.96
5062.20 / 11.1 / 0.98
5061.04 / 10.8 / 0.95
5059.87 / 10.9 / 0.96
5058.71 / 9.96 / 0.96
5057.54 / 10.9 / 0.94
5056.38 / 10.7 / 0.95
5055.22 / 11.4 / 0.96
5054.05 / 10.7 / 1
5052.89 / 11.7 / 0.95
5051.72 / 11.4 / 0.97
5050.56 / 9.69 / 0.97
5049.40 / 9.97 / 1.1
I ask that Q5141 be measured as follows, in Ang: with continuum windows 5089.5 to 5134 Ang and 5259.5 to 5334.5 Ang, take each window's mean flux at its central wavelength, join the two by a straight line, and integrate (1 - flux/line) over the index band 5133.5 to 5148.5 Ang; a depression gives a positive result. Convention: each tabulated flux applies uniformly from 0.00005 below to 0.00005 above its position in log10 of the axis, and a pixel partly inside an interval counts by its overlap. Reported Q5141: 0.85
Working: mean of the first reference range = 10.2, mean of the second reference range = 10.9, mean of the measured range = 9.77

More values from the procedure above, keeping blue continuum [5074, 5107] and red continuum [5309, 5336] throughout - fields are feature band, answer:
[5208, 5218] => 0.7 Ang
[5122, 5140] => 0.9 Ang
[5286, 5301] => -0.8 Ang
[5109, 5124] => -0.2 Ang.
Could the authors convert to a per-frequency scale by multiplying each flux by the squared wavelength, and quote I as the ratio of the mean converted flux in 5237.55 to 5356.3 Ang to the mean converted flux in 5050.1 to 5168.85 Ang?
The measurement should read 1.17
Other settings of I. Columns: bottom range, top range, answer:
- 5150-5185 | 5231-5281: 1.30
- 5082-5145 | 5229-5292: 1.13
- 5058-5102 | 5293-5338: 1.20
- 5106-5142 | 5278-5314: 1.21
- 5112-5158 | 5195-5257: 1.09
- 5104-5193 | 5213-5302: 1.21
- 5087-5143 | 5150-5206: 0.90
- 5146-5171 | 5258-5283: 1.12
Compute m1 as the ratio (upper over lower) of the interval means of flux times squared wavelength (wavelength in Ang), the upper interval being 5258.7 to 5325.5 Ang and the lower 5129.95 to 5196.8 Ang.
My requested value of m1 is 1.27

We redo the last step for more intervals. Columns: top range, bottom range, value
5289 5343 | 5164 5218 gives 1.33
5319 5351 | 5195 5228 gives 1.11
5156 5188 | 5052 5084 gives 0.86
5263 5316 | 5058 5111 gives 1.17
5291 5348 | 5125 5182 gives 1.27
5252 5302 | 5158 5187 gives 1.35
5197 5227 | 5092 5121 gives 1.02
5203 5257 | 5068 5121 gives 1.10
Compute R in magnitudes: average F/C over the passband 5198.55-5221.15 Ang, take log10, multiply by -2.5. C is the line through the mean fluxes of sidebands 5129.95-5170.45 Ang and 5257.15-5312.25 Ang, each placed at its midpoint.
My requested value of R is 0.05 mag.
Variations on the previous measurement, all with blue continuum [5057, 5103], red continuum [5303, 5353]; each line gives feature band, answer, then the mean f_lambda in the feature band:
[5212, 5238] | -0.039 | 11.1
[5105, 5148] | 0.039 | 10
